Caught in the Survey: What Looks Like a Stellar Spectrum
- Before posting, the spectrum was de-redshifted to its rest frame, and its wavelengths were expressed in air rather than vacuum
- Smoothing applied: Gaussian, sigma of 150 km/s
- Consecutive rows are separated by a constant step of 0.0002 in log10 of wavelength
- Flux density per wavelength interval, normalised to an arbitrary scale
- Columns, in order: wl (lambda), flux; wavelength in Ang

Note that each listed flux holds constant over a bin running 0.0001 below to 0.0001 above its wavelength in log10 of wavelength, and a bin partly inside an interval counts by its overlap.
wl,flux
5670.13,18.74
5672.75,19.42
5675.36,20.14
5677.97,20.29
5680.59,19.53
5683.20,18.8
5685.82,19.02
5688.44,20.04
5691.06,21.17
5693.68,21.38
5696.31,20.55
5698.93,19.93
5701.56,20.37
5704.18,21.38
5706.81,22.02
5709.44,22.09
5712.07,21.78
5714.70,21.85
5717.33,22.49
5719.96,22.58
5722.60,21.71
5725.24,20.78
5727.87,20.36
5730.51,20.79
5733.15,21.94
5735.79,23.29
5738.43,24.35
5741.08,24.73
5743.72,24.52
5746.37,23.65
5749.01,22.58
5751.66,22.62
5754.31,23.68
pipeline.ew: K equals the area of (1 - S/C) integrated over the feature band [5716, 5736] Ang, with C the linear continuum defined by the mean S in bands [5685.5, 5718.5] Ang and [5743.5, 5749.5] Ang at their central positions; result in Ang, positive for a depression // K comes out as 0.7 Ang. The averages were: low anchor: 21.1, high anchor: 23.6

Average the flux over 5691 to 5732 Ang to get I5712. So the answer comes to 21.3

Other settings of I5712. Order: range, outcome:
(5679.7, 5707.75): 20.4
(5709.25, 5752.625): 22.5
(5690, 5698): 21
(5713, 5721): 22.3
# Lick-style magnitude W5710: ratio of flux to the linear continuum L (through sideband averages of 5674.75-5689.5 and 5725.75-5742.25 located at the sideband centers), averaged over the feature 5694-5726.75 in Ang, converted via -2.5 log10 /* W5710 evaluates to -0.01 mag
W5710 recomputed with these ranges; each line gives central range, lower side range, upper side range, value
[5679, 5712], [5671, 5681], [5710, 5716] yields 0.02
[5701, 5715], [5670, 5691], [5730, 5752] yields -0.02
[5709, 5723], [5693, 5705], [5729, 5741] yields -0.02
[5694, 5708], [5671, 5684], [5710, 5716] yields 0.01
